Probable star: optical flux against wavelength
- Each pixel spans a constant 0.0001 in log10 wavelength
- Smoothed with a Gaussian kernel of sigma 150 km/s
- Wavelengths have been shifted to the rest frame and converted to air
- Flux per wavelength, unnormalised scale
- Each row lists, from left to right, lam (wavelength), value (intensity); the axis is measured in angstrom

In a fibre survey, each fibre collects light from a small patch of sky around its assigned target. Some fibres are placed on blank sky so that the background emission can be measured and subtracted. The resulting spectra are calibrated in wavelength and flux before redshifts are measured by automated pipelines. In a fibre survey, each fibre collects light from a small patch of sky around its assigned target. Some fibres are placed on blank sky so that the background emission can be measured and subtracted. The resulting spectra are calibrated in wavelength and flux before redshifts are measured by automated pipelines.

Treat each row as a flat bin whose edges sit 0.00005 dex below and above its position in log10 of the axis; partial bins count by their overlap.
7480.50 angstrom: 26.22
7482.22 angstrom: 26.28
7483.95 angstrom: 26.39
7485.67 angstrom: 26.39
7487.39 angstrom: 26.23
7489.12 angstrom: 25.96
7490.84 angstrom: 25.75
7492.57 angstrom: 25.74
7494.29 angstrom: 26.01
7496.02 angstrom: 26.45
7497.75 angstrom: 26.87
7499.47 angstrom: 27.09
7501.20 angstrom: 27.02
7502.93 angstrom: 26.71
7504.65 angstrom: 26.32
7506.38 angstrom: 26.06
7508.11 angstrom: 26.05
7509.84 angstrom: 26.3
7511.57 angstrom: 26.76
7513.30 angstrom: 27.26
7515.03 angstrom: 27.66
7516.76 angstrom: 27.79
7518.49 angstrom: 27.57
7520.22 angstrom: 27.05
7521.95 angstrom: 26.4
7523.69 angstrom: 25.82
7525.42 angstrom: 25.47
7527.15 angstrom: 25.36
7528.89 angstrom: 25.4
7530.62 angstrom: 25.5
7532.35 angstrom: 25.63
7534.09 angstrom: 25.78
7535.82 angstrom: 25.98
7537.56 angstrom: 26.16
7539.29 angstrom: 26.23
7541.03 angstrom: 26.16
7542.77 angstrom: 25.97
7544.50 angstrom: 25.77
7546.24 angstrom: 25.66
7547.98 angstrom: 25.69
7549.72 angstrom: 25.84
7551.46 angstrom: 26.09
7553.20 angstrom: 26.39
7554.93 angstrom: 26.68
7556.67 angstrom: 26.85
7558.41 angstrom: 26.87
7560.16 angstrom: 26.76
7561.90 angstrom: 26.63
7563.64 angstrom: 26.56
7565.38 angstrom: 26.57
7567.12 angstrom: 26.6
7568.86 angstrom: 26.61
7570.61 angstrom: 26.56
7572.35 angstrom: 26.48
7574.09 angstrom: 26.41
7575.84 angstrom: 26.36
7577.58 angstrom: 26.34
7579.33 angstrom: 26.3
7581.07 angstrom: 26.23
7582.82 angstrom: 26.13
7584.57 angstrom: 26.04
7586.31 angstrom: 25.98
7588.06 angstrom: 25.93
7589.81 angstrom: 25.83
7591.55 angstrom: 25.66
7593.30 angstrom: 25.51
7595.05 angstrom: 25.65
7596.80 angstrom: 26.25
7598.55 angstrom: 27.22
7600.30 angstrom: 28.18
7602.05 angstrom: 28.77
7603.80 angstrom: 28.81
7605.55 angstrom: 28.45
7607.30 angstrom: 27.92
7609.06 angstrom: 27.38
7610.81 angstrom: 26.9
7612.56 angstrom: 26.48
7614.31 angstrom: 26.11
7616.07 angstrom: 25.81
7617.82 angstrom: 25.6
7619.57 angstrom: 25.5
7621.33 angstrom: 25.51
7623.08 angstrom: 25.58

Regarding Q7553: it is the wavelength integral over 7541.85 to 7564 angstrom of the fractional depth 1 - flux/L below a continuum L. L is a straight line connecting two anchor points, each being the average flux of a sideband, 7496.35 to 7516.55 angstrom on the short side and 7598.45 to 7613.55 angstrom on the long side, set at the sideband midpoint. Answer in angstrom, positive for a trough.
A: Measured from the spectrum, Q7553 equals 0.8 angstrom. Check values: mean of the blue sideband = 26.8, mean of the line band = 26.3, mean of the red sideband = 27.8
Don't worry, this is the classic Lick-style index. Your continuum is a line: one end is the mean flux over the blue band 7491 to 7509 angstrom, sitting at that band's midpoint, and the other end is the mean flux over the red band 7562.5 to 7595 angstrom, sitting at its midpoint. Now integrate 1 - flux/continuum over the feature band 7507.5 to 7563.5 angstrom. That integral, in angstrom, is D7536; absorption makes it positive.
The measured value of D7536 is 0.0 angstrom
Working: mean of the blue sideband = 26.4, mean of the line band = 26.3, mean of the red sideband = 26.2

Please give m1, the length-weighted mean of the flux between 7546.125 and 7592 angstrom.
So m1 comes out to 26.3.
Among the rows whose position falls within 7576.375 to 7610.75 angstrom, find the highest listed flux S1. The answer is 28.81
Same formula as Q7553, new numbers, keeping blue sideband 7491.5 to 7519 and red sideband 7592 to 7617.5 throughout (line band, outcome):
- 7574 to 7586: 0.32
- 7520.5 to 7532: 0.45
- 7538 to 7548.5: 0.35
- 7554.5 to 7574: 0.19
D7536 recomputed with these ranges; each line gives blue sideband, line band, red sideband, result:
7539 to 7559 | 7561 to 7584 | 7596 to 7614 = 0.3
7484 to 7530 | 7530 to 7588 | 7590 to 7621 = 0.8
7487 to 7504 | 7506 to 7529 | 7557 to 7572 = -0.1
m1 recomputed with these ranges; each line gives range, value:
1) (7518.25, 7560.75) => 26.1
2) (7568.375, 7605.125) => 26.6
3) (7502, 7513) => 26.4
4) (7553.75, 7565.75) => 26.7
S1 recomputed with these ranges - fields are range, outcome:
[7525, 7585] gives 26.87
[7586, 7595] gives 25.98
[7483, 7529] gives 27.79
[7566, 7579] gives 26.61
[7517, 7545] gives 27.57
